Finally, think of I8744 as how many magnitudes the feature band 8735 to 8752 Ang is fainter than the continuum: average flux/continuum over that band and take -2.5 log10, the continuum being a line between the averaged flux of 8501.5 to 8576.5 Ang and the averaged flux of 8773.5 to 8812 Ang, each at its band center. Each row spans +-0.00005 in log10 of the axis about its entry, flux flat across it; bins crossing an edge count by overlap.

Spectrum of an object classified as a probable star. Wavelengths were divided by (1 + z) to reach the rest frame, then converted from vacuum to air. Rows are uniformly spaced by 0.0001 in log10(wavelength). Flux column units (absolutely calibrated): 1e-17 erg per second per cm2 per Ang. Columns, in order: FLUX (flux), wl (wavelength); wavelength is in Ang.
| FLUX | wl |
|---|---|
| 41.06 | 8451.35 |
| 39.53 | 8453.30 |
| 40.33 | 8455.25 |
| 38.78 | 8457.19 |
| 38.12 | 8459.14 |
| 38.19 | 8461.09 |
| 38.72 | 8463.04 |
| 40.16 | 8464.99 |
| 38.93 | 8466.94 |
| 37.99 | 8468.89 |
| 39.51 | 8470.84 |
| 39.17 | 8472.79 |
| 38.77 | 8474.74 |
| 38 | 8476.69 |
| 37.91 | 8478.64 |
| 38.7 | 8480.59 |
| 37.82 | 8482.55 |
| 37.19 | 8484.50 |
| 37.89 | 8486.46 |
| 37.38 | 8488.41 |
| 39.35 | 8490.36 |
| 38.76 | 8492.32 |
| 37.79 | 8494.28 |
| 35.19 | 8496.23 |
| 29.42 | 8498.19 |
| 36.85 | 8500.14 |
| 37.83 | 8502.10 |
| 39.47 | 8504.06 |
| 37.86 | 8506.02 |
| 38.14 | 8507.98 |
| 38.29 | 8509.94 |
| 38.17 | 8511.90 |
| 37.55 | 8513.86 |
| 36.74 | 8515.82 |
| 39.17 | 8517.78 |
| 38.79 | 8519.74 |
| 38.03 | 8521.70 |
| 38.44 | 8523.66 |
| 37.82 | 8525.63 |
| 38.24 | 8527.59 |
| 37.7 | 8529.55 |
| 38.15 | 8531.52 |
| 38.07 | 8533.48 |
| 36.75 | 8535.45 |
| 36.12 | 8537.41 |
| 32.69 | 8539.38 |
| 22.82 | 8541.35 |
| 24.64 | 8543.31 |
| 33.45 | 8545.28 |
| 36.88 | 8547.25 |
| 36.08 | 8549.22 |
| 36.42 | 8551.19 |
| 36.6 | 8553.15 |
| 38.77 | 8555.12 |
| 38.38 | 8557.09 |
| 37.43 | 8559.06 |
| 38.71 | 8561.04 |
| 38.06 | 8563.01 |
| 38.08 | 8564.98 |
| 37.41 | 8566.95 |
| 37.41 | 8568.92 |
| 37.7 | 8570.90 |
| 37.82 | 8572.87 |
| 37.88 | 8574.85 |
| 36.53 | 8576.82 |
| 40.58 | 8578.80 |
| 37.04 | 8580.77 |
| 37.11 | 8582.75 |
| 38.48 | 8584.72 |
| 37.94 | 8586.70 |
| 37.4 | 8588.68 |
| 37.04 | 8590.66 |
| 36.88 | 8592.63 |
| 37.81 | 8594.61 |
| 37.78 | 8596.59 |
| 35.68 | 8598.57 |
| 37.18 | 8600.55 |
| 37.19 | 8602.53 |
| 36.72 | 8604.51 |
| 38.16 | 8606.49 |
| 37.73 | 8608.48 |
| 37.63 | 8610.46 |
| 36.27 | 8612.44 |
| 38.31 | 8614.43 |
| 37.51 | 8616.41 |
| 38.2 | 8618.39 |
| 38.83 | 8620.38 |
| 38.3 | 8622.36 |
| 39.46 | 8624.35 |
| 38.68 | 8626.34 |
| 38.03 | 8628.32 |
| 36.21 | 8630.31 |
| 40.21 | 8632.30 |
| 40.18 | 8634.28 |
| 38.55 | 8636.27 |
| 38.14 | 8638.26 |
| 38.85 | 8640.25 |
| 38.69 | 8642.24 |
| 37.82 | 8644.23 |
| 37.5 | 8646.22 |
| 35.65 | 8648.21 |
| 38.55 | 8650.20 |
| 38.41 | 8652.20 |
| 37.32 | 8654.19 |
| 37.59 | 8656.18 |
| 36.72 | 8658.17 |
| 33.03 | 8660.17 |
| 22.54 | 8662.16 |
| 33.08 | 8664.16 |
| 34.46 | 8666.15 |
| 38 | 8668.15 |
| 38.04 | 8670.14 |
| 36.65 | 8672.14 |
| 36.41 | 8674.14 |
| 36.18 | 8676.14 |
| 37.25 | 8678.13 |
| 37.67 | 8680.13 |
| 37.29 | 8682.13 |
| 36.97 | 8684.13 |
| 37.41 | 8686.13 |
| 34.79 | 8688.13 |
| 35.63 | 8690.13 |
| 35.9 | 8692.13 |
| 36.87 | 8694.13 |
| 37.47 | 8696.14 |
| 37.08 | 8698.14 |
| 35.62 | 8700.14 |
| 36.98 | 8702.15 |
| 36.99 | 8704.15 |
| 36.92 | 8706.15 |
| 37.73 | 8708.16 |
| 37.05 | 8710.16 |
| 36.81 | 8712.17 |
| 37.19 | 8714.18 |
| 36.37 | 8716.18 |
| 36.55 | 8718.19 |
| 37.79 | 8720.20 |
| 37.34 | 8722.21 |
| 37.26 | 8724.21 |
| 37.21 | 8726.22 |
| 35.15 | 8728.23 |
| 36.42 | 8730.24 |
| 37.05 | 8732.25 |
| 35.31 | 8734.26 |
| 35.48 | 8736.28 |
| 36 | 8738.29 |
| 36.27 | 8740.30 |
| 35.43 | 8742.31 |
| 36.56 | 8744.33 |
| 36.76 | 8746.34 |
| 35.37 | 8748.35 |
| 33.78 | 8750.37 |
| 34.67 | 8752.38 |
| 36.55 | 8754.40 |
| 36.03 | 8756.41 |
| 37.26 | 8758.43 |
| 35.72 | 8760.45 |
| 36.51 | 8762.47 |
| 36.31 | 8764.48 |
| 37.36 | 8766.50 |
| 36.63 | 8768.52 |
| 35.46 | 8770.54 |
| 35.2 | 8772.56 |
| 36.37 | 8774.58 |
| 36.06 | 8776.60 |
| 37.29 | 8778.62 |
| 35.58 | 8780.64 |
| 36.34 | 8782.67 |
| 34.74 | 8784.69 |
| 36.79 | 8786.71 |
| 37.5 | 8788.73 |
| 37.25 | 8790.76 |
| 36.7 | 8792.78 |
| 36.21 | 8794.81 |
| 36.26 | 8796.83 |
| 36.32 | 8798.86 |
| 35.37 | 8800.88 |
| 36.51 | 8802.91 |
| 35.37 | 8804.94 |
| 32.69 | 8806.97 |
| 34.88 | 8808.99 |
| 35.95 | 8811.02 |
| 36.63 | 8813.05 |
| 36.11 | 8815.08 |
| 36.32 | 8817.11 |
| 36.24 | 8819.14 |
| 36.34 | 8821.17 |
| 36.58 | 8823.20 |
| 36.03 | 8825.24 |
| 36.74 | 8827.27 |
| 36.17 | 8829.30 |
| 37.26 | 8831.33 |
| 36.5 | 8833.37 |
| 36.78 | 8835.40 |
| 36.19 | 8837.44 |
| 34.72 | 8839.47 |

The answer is 0.015 mag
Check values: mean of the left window 36.8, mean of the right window 36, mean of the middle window 35.7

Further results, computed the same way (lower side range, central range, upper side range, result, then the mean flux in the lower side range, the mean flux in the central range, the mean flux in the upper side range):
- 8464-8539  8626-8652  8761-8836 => -0.03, 37.8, 38.2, 36.2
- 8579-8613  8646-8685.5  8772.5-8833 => 0.03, 37.4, 35.9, 36.1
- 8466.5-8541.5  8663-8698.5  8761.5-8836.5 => 0.01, 37.4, 36.4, 36.2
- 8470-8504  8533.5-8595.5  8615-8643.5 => 0.05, 37.5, 36.4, 38.6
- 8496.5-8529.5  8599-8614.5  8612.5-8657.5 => 0.02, 37.5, 37.3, 38.2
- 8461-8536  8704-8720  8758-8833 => -0.01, 37.9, 37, 36.2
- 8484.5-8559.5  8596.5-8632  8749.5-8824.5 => -0.04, 36.5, 37.7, 36.1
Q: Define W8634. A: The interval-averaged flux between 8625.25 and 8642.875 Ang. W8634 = 38.6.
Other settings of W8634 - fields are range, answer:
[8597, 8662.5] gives 37.4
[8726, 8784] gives 36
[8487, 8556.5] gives 36.4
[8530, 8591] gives 36.4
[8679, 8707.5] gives 36.7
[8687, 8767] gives 36.4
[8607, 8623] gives 37.8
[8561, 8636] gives 37.8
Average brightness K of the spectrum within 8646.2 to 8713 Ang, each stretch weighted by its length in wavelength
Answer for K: 36.2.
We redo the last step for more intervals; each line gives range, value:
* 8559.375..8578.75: 37.8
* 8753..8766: 36.4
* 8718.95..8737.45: 36.5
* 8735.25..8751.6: 35.7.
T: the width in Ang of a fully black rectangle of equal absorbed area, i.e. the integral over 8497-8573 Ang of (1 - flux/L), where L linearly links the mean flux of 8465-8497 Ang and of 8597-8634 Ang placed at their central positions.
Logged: 3.0 Ang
